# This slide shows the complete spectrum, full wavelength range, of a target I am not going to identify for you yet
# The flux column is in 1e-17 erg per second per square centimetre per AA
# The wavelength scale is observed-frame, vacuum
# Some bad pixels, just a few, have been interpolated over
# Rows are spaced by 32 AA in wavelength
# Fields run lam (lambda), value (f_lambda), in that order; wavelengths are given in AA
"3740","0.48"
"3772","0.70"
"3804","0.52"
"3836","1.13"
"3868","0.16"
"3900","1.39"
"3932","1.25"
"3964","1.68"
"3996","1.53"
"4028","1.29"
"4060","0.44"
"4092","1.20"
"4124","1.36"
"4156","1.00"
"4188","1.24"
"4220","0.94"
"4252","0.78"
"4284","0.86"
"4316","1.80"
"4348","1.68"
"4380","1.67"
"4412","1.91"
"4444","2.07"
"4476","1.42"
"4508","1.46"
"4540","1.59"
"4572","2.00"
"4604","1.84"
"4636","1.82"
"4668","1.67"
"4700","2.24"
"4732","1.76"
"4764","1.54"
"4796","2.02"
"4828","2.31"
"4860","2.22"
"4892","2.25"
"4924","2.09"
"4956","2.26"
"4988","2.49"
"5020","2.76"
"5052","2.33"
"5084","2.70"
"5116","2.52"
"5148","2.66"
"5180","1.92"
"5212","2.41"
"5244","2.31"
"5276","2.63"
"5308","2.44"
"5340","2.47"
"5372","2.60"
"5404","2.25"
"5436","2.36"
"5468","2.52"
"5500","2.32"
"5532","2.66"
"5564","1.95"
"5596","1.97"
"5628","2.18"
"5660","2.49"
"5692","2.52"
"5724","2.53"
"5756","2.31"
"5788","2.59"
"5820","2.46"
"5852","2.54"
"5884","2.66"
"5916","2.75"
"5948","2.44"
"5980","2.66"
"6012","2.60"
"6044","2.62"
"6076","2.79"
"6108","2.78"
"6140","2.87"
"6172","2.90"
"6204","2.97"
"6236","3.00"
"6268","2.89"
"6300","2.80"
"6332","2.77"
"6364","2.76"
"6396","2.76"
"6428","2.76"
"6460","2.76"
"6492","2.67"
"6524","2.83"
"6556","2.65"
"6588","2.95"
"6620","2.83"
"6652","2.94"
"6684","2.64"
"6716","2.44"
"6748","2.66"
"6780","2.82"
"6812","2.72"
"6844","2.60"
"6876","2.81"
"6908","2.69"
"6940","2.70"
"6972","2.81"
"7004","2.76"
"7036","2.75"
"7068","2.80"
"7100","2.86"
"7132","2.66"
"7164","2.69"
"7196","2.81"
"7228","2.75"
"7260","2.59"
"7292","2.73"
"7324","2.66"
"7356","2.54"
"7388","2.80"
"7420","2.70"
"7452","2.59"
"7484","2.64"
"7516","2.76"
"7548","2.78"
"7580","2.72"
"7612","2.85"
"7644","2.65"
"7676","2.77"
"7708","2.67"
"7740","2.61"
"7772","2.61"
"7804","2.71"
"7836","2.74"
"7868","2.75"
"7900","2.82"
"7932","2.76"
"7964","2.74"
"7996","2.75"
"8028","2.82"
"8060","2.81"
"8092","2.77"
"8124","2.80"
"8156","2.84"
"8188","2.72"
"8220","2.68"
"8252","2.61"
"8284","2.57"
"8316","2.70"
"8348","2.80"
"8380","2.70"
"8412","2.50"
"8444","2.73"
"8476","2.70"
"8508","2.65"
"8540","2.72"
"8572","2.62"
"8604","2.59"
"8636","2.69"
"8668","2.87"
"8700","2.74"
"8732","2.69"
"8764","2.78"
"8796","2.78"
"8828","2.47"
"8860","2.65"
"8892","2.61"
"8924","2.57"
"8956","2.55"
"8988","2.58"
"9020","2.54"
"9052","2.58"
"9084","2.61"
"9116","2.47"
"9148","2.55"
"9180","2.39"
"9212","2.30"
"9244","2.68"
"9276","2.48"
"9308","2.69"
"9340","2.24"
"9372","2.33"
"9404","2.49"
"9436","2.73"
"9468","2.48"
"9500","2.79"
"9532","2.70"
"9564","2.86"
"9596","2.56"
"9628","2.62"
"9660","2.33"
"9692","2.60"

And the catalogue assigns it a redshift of 0.079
